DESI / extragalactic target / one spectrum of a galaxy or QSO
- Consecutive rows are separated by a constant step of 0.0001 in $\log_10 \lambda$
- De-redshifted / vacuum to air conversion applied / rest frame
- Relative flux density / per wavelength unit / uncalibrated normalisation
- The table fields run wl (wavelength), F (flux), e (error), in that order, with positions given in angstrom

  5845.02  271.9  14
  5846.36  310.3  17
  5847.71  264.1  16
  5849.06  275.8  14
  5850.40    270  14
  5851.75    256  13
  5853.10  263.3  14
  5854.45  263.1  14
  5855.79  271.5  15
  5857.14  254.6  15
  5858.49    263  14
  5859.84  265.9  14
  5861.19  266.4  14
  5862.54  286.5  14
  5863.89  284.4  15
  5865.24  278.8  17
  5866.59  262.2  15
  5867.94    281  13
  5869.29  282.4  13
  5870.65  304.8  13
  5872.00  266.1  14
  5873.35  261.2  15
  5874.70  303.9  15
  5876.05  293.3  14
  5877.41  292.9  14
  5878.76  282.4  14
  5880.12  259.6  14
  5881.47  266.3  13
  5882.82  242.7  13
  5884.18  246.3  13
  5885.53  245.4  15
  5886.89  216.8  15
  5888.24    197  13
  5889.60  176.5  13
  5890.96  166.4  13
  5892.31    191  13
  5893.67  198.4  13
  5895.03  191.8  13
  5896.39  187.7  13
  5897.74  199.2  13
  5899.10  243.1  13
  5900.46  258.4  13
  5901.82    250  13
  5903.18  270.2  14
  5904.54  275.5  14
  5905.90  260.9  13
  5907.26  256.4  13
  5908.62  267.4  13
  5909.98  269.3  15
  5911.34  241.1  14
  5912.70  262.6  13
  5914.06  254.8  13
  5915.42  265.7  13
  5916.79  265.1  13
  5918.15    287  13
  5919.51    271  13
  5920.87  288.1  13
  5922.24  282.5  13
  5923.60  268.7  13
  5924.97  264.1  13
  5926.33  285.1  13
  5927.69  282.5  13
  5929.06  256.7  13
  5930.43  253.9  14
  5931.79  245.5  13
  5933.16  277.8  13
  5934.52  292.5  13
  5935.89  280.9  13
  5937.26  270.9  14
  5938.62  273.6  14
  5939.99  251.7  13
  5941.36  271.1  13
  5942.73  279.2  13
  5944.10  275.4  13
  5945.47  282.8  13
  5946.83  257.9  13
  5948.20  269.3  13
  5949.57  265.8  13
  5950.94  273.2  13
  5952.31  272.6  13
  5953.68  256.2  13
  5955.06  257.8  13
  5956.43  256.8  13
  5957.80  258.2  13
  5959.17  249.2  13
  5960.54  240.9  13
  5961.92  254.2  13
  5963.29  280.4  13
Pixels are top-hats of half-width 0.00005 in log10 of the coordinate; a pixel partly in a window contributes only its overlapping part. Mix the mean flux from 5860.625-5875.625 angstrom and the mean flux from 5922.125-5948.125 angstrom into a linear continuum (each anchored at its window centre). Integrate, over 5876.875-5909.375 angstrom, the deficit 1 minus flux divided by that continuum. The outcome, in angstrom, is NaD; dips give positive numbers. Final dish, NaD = 4.91 angstrom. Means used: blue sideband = 280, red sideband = 271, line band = 235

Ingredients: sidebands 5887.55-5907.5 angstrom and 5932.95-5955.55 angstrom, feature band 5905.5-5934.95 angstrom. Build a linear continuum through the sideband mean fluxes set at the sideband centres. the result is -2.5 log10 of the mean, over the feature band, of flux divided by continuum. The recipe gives -0.10 mag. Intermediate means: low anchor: 221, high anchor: 271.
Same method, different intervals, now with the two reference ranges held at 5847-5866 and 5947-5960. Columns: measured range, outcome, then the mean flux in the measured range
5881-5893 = 0.23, 216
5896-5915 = 0.06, 251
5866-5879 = -0.06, 283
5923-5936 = -0.03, 270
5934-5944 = -0.04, 274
